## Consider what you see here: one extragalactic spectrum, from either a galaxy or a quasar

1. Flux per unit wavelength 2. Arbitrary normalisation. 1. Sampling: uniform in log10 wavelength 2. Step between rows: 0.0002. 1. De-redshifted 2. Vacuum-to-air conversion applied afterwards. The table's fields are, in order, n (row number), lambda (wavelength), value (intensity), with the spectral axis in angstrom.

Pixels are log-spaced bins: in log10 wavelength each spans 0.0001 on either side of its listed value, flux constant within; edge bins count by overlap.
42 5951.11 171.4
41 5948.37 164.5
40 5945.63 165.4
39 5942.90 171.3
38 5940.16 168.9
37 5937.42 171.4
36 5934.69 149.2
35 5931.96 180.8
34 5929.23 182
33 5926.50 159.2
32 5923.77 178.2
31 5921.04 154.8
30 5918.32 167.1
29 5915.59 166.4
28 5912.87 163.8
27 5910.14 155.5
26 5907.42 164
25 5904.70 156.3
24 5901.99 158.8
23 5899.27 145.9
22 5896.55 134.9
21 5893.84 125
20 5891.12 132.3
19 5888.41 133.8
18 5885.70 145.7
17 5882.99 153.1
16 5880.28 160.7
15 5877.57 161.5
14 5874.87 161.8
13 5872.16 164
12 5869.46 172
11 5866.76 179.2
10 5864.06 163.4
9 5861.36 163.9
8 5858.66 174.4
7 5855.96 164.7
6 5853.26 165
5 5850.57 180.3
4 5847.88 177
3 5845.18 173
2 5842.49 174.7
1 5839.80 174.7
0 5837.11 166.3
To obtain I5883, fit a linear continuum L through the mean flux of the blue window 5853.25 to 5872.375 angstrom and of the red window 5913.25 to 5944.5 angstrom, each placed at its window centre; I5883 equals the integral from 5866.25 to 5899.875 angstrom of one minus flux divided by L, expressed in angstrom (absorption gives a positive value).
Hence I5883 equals 3.5 angstrom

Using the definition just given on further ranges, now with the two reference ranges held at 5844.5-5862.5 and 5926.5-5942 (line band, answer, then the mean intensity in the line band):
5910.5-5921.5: 0.44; 163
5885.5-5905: 3.40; 141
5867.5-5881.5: 0.49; 165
